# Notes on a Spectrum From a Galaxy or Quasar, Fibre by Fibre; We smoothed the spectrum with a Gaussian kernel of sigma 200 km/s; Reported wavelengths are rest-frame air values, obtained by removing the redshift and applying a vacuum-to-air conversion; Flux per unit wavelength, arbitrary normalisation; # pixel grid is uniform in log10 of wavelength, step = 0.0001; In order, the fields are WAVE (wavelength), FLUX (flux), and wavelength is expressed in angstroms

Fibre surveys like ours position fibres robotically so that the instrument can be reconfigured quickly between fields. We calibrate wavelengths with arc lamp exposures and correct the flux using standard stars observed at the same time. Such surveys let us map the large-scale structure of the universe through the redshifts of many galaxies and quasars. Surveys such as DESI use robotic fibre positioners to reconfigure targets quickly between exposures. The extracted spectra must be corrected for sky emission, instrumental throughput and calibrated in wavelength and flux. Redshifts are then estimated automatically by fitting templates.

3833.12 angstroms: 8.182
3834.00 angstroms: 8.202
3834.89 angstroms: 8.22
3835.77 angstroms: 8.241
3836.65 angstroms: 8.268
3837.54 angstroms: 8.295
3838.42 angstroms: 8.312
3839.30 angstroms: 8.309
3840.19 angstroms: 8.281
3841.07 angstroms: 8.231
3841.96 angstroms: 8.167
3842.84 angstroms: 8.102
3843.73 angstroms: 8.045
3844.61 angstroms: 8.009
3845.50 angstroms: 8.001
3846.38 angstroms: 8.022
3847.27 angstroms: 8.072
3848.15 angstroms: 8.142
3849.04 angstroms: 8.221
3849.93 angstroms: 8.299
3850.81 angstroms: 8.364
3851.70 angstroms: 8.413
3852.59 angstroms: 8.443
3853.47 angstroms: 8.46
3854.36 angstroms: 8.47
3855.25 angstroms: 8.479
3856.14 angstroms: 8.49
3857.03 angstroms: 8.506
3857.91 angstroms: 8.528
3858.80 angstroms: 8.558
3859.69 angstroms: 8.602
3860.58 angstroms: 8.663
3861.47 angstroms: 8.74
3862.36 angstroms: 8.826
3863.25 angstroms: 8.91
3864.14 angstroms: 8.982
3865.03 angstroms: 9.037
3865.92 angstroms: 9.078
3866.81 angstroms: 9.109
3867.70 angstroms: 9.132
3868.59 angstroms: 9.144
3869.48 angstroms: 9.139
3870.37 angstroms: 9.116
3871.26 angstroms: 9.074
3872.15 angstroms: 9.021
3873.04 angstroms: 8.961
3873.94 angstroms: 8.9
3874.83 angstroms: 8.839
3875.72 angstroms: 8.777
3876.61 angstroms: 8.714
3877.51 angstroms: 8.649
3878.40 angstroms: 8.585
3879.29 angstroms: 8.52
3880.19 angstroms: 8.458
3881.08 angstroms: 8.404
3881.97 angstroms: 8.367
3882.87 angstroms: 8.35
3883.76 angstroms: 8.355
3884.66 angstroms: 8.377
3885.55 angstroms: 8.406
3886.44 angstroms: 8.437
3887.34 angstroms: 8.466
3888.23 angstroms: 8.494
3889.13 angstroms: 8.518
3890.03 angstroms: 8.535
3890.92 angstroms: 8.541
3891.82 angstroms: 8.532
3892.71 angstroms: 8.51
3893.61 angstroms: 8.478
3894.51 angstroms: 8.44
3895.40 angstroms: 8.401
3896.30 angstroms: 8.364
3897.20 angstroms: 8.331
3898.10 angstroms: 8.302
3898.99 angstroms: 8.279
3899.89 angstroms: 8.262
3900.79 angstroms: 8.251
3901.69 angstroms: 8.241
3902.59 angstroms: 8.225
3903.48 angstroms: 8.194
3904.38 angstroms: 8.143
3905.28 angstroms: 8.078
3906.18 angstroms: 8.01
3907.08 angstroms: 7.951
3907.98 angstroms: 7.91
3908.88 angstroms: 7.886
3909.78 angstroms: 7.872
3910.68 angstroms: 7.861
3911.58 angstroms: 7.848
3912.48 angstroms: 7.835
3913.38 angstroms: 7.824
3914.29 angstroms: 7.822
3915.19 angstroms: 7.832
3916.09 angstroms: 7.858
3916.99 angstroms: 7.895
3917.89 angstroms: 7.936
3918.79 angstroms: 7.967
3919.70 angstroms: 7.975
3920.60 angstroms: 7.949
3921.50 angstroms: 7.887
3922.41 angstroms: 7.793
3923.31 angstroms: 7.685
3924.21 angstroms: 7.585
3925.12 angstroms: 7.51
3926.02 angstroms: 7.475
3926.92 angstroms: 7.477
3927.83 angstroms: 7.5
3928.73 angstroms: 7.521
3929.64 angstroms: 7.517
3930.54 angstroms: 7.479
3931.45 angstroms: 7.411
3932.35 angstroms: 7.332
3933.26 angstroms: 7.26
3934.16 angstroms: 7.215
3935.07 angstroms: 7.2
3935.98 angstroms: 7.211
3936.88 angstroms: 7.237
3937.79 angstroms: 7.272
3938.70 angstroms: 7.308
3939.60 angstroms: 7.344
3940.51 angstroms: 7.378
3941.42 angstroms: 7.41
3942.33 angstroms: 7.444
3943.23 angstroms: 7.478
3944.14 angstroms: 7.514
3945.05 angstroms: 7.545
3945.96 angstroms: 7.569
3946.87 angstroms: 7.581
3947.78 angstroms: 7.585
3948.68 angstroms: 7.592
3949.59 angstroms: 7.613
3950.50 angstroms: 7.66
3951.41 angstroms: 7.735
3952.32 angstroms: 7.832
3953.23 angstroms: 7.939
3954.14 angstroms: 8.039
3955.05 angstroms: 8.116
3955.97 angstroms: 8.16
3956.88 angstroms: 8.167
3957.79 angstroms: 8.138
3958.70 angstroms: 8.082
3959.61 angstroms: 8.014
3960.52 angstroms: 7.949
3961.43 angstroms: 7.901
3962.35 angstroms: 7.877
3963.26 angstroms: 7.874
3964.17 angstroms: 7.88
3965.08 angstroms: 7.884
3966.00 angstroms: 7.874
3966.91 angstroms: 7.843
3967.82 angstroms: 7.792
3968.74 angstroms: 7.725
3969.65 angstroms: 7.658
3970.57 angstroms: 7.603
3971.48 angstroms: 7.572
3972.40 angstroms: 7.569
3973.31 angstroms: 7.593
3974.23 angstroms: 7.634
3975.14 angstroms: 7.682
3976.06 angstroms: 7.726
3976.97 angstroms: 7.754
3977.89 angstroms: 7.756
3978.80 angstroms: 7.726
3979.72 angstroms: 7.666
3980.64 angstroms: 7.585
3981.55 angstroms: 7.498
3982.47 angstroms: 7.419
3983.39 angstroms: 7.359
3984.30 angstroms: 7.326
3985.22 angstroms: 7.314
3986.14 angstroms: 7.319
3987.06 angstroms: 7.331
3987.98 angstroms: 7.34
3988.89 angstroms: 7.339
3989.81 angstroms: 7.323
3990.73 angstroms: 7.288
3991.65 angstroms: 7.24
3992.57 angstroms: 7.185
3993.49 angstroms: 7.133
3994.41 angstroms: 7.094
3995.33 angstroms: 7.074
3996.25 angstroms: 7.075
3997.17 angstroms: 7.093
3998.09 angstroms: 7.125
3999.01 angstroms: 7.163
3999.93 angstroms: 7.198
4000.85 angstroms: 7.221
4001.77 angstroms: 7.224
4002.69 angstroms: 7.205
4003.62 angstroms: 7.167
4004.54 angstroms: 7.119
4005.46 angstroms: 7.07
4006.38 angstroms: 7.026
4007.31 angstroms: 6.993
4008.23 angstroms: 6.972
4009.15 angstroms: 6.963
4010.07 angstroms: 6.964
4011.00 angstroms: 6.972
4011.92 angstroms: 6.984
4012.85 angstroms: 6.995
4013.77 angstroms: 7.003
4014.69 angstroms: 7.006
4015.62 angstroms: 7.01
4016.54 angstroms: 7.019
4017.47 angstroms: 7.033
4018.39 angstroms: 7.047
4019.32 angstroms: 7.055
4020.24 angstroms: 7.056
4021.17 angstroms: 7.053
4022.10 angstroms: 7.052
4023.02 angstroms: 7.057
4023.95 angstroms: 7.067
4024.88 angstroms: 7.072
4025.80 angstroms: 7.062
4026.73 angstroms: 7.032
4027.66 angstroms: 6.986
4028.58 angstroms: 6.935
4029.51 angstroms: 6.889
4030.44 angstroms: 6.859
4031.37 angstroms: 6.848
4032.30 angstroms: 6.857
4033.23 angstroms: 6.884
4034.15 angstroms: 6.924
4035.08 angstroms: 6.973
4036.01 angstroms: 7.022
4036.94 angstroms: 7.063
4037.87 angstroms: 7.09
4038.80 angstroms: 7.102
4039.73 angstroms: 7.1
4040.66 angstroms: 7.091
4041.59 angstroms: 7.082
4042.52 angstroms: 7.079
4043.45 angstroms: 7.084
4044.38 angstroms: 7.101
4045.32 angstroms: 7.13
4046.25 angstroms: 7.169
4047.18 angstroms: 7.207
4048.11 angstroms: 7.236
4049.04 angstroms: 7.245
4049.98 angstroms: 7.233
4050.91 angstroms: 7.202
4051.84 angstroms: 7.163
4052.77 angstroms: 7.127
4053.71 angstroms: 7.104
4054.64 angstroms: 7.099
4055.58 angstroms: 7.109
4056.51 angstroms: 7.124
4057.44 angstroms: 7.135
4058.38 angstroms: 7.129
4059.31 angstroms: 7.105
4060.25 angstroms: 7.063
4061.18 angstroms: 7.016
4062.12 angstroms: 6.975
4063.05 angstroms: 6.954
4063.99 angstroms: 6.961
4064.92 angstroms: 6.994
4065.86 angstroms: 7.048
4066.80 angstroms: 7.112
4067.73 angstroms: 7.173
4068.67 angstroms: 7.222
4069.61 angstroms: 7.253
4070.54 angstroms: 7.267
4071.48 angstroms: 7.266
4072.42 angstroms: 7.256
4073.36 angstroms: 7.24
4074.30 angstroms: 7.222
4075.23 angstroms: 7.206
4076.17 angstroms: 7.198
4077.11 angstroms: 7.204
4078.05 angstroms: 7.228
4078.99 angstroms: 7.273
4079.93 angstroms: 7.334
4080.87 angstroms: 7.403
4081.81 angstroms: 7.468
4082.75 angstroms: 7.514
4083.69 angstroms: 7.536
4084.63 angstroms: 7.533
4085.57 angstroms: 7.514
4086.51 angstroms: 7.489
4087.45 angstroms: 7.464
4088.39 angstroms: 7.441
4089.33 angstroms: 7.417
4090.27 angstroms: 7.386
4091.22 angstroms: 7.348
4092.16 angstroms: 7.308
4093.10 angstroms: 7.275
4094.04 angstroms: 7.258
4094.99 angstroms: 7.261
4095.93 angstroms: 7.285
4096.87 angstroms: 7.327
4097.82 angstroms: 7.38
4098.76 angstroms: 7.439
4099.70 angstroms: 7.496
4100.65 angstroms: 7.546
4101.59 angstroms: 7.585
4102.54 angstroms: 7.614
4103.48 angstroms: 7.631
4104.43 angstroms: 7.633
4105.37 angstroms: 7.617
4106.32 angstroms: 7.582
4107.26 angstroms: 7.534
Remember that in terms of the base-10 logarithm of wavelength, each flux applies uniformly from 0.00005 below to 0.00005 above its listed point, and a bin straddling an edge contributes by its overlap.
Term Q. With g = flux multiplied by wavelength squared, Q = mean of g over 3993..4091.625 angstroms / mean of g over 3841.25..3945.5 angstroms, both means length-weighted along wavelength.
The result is 0.94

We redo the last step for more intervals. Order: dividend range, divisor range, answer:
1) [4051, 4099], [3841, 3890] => 0.94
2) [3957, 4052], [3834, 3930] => 0.93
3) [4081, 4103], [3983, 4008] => 1.08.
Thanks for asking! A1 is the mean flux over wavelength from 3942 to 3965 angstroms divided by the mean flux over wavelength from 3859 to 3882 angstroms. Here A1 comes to 0.9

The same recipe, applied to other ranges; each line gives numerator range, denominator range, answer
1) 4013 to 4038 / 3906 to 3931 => 0.90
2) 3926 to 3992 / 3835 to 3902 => 0.89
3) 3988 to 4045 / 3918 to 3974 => 0.92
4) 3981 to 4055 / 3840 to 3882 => 0.83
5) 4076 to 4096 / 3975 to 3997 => 1.00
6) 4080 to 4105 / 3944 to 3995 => 0.97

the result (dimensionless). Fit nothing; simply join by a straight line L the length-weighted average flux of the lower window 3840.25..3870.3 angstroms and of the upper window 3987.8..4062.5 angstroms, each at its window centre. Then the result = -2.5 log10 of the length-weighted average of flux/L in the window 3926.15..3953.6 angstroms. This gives 0.05 mag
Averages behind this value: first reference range 8.53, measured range 7.47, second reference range 7.08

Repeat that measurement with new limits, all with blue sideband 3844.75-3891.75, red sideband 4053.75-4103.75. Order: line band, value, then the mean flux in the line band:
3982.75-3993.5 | 0.08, 7.3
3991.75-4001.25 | 0.10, 7.14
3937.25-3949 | 0.09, 7.46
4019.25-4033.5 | 0.09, 6.98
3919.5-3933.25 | 0.09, 7.59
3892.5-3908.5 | 0.02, 8.24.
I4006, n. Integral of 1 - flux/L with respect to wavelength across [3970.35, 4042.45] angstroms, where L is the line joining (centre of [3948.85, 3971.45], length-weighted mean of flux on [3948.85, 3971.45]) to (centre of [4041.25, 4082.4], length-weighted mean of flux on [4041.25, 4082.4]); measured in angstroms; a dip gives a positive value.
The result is 3.57 angstroms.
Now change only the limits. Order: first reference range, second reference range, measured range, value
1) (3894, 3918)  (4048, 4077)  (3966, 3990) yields 0.25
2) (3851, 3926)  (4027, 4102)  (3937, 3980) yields 1.02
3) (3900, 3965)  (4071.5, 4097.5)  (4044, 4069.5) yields 1.03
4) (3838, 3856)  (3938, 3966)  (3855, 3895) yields -2.81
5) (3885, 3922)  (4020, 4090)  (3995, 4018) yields 1.25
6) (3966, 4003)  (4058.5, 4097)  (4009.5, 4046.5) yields 1.67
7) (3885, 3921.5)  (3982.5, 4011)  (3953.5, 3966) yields -0.72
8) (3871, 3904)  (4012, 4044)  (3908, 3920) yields 0.50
